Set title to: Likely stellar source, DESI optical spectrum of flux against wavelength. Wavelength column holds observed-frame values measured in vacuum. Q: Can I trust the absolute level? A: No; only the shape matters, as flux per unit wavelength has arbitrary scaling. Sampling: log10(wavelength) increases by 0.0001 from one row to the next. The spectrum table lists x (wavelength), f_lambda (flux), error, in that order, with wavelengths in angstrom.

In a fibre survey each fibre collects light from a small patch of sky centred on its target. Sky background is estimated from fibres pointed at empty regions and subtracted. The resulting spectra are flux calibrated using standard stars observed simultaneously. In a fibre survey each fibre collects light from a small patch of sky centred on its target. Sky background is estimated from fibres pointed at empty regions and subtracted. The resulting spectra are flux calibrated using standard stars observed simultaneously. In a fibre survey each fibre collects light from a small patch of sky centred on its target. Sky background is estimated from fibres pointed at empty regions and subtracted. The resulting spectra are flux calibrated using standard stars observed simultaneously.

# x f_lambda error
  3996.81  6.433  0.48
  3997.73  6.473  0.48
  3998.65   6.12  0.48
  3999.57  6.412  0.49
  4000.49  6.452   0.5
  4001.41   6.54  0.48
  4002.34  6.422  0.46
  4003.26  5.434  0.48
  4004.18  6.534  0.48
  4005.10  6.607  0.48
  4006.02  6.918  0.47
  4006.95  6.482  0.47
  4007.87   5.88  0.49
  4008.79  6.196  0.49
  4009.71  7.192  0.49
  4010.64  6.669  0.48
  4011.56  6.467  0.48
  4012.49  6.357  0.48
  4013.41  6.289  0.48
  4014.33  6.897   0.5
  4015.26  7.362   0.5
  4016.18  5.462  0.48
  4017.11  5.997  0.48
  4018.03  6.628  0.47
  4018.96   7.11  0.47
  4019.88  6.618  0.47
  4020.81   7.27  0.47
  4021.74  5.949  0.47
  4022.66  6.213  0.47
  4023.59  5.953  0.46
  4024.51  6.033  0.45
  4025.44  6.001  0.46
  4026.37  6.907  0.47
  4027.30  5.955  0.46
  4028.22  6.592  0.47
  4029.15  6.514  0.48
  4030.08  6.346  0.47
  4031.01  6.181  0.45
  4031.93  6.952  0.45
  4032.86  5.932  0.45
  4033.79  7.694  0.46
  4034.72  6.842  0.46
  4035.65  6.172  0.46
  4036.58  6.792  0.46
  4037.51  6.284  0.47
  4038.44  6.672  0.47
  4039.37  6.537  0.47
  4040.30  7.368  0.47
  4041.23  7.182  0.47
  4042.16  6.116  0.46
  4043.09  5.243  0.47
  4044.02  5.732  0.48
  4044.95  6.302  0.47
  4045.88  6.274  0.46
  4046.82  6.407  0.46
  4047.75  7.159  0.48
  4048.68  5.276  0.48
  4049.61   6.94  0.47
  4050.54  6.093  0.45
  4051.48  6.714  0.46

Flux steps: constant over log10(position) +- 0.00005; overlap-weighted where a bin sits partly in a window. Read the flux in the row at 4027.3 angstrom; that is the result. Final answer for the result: 5.955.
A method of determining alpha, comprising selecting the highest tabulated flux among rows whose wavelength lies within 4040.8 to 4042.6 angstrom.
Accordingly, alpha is 7.182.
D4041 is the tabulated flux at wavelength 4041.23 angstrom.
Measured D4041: 7.182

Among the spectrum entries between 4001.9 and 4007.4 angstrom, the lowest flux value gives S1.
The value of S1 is 5.434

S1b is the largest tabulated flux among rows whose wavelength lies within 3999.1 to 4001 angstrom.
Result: 6.452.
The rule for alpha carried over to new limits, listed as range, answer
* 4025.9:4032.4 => 6.952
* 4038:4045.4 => 7.368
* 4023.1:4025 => 6.033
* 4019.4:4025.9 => 7.27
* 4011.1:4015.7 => 7.362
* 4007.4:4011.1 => 7.192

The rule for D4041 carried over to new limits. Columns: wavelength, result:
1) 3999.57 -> 6.412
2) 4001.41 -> 6.54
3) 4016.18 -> 5.462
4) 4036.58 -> 6.792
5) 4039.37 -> 6.537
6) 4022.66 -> 6.213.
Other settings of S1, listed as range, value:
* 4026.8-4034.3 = 5.932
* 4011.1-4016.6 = 5.462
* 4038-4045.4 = 5.243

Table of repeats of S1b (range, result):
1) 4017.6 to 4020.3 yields 7.11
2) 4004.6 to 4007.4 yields 6.918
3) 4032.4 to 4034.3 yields 7.694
